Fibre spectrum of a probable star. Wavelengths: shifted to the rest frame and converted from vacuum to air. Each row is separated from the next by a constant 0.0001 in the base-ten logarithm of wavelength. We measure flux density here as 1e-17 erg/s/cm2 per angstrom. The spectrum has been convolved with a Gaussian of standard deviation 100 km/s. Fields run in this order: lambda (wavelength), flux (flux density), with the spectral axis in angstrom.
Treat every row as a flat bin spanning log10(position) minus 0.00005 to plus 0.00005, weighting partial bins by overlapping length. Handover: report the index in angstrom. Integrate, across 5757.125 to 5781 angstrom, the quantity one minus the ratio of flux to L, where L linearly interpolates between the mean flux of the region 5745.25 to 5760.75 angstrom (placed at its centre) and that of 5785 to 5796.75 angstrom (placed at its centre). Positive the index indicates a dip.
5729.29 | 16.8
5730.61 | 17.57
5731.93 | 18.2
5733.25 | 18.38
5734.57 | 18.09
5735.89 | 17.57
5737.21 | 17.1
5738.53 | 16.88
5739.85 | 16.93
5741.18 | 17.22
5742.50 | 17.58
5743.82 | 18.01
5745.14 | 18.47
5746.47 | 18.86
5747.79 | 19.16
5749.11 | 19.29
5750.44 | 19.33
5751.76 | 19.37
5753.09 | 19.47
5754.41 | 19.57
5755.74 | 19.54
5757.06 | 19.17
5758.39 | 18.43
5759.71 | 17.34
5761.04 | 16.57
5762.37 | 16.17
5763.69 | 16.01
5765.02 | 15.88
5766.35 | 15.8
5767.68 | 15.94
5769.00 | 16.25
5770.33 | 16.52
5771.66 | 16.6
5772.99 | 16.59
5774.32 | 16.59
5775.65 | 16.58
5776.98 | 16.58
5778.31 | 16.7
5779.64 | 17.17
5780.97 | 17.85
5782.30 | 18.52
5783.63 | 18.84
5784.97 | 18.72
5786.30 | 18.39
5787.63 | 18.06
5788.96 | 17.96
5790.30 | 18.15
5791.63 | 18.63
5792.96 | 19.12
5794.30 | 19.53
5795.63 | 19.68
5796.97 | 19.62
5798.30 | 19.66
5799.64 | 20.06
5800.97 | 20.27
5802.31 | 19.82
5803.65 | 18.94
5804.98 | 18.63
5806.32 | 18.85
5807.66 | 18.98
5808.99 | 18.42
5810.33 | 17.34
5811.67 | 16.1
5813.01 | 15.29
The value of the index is 2.8 angstrom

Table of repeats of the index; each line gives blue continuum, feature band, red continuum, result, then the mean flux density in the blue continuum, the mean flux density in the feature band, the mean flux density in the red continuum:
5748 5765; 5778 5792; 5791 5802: 0.80 angstrom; 18.3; 18.1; 19.6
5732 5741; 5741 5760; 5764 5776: -2.00 angstrom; 17.5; 18.8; 16.3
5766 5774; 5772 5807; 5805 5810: -1.78 angstrom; 16.3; 18.4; 18.6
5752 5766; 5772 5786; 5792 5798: 0.98 angstrom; 17.8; 17.4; 19.5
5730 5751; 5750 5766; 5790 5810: 0.32 angstrom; 18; 18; 19.2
